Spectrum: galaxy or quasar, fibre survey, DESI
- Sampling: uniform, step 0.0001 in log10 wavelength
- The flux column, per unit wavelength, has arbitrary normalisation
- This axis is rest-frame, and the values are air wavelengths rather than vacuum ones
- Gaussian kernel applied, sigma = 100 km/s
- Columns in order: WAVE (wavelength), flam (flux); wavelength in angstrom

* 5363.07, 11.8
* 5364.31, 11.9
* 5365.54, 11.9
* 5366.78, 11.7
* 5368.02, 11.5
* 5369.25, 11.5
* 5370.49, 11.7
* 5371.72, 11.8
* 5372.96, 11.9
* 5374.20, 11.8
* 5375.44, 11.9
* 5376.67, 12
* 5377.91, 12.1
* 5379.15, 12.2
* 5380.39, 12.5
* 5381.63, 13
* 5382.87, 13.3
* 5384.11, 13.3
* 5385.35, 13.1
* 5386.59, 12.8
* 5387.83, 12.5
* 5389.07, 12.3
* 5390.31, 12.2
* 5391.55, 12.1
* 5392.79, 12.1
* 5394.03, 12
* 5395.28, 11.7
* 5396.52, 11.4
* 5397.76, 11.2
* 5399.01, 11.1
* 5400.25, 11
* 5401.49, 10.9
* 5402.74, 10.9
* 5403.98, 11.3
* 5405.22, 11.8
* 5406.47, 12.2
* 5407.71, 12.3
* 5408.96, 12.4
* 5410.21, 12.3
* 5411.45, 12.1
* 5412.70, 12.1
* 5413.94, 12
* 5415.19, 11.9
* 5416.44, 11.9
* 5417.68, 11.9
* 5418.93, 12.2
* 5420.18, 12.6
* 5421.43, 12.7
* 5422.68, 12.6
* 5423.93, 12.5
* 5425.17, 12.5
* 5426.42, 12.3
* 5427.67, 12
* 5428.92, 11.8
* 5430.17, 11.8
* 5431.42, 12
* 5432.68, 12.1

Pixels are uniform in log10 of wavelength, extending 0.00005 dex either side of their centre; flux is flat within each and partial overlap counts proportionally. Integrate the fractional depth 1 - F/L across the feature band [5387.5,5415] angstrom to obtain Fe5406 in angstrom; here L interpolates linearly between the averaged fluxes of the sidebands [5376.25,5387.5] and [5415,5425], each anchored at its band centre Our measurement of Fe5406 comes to 1.54 angstrom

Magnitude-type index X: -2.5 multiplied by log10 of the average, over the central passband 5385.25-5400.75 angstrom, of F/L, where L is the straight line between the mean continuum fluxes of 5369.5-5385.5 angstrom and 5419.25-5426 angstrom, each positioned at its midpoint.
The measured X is 0.04 mag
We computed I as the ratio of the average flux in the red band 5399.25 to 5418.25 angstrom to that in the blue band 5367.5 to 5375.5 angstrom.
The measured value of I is 1.01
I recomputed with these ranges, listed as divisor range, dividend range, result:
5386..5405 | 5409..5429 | 1.05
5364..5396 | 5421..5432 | 1.00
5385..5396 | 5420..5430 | 1.00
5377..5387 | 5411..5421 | 0.95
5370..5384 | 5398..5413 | 0.95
